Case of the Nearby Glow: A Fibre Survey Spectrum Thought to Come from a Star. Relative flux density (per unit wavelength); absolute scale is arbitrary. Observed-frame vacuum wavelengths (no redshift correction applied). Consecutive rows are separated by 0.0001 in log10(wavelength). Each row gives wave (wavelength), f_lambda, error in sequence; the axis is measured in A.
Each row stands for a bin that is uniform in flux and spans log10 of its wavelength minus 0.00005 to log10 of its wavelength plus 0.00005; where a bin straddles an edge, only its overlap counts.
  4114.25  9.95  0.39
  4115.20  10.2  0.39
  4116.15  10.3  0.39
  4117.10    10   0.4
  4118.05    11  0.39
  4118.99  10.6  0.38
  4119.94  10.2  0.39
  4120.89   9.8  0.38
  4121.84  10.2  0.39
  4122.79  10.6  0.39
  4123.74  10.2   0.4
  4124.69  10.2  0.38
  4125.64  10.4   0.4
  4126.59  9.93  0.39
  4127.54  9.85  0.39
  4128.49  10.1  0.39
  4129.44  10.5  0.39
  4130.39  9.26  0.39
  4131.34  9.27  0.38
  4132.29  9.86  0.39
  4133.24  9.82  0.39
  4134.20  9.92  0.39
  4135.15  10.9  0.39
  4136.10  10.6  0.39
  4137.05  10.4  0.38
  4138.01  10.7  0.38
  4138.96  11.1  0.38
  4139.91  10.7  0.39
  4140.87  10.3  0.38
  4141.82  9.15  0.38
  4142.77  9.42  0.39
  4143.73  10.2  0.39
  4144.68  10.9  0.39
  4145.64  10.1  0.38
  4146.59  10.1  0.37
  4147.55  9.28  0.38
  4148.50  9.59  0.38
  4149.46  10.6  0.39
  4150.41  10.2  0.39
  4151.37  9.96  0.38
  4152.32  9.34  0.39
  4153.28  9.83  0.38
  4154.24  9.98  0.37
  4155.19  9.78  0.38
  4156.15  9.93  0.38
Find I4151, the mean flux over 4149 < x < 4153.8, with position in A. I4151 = 9.98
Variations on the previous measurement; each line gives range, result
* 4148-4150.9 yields 10.1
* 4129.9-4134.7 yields 9.63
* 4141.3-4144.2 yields 9.6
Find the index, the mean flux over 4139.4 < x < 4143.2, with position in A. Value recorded 9.92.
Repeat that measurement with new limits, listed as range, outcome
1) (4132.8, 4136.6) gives 10.3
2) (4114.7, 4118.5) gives 10.3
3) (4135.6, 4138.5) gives 10.6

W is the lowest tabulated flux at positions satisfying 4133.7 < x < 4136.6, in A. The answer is 9.92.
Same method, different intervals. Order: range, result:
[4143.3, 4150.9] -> 9.28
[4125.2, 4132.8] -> 9.26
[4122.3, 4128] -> 9.85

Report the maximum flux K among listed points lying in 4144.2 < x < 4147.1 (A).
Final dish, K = 10.9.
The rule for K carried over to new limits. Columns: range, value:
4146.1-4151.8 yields 10.6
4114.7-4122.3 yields 11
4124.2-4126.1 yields 10.4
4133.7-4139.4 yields 11.1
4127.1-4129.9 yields 10.5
